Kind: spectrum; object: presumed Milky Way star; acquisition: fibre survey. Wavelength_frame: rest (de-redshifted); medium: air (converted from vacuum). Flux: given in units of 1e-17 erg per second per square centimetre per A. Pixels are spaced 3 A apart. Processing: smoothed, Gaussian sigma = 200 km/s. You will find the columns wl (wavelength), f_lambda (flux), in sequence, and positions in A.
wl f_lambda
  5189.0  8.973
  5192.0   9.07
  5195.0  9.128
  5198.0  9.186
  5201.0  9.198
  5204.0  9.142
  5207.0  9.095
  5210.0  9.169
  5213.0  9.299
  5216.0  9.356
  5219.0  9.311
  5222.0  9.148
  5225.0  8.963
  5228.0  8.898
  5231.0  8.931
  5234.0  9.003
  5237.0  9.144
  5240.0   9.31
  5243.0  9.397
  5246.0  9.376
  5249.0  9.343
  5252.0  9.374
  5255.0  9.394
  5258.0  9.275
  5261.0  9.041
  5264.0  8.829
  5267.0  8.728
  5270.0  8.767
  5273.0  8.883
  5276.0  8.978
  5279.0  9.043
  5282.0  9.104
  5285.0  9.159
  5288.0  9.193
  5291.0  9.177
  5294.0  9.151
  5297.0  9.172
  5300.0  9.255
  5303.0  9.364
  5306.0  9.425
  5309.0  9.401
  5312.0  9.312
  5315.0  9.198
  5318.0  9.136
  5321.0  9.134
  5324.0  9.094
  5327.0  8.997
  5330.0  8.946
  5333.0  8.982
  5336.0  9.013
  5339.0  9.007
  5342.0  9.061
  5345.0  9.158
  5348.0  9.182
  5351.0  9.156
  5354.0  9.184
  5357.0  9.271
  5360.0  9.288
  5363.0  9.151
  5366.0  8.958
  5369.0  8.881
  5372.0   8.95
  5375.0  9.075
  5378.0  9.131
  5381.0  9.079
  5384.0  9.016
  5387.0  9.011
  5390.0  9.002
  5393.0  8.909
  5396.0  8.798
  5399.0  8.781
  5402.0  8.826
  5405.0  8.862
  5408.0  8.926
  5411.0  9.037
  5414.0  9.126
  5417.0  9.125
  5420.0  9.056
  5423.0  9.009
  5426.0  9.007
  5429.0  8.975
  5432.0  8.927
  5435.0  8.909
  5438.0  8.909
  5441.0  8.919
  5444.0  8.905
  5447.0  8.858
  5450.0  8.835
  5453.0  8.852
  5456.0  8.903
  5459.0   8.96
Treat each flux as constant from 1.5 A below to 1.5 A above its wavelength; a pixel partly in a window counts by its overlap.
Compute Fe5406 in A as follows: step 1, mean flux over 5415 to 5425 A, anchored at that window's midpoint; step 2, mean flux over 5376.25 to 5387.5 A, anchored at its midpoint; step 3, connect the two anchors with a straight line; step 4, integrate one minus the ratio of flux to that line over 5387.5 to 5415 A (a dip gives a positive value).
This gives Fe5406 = 0.4 A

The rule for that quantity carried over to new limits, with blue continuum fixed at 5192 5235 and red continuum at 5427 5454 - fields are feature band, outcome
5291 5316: -0.67 A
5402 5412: 0.02 A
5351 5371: -0.31 A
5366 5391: -0.14 A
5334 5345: -0.05 A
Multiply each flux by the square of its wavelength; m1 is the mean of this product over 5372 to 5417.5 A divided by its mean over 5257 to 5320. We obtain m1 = 1.02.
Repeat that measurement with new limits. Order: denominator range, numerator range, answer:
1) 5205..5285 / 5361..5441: 1.04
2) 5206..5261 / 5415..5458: 1.05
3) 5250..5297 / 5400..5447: 1.04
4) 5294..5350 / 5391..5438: 1.01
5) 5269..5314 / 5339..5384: 1.02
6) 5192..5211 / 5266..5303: 1.02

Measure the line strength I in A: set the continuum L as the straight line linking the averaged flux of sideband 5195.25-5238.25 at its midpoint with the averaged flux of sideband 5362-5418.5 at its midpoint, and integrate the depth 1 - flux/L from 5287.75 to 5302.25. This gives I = -0.22 A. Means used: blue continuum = 9.13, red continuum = 8.98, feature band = 9.2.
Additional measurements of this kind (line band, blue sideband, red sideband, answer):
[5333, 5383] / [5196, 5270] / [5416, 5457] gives -0.38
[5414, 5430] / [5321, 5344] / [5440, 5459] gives -0.23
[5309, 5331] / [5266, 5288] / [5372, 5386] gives -0.32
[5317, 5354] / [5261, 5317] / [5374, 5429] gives -0.05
